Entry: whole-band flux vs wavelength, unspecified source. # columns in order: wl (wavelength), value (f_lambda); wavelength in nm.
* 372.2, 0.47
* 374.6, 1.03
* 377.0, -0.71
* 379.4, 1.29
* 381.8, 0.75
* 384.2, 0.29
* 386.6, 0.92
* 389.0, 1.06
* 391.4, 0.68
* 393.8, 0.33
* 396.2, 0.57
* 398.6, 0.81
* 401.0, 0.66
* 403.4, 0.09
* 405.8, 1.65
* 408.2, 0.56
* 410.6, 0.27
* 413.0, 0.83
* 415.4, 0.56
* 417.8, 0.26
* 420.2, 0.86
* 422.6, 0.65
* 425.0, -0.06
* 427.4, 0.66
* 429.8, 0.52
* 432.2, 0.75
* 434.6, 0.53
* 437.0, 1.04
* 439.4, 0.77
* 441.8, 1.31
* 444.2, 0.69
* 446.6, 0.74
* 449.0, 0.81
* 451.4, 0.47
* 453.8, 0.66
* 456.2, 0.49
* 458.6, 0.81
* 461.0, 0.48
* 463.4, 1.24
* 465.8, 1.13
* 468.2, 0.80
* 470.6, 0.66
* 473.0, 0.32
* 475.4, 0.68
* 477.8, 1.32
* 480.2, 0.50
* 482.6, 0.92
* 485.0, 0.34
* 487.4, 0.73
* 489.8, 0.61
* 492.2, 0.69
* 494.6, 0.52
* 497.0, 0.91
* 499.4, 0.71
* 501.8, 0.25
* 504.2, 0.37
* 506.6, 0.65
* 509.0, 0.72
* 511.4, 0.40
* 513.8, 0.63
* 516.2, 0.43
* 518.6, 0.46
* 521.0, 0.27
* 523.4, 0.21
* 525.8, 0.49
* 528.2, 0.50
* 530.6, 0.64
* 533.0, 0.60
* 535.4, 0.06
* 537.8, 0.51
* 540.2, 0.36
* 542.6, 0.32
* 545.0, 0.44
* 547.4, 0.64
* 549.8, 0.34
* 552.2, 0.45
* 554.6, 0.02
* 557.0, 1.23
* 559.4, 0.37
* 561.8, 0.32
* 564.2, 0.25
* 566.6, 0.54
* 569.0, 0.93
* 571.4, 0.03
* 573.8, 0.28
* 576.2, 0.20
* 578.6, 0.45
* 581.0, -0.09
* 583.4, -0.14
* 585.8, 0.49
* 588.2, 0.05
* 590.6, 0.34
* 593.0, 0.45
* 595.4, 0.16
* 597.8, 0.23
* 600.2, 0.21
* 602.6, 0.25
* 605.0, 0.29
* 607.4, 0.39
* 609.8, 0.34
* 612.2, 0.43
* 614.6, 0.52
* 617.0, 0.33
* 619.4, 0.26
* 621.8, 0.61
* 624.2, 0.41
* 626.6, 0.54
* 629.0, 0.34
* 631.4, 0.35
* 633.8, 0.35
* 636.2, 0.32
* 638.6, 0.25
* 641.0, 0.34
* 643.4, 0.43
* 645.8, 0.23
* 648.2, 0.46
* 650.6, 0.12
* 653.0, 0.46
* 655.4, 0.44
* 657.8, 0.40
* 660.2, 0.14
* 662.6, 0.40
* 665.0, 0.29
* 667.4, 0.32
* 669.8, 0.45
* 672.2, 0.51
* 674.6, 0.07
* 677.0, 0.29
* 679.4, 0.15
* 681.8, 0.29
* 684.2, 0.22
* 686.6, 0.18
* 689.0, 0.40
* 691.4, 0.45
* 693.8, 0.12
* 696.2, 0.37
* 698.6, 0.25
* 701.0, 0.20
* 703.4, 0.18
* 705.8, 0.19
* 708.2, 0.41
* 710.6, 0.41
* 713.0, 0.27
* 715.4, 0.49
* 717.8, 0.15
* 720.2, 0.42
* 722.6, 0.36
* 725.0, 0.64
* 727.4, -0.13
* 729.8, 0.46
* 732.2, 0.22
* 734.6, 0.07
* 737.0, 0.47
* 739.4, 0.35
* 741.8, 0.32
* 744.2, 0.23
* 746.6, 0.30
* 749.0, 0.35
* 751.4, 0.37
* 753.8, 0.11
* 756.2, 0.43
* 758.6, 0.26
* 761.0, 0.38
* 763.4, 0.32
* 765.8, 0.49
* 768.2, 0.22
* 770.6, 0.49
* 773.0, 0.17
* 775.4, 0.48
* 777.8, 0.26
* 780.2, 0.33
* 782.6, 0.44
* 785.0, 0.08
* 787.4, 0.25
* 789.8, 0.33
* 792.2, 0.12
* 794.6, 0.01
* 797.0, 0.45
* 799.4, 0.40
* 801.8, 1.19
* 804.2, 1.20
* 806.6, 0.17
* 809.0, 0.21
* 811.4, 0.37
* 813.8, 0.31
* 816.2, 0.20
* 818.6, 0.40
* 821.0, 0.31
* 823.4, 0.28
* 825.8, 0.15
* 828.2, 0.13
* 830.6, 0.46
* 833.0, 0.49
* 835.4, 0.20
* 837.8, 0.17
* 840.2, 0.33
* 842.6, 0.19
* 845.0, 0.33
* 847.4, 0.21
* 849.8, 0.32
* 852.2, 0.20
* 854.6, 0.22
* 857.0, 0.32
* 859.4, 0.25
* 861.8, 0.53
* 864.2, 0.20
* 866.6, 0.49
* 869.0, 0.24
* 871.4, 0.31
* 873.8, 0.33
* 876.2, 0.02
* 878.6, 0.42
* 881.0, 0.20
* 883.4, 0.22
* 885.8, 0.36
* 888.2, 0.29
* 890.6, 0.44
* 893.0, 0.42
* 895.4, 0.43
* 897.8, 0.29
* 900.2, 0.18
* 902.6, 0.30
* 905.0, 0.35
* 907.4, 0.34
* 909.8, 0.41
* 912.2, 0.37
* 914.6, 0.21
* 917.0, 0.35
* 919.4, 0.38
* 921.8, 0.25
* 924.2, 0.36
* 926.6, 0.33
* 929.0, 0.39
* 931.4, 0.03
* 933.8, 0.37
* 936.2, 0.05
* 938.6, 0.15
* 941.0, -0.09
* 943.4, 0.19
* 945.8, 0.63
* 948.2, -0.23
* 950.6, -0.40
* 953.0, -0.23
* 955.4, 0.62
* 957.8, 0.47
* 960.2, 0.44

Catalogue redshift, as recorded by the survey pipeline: 1.15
